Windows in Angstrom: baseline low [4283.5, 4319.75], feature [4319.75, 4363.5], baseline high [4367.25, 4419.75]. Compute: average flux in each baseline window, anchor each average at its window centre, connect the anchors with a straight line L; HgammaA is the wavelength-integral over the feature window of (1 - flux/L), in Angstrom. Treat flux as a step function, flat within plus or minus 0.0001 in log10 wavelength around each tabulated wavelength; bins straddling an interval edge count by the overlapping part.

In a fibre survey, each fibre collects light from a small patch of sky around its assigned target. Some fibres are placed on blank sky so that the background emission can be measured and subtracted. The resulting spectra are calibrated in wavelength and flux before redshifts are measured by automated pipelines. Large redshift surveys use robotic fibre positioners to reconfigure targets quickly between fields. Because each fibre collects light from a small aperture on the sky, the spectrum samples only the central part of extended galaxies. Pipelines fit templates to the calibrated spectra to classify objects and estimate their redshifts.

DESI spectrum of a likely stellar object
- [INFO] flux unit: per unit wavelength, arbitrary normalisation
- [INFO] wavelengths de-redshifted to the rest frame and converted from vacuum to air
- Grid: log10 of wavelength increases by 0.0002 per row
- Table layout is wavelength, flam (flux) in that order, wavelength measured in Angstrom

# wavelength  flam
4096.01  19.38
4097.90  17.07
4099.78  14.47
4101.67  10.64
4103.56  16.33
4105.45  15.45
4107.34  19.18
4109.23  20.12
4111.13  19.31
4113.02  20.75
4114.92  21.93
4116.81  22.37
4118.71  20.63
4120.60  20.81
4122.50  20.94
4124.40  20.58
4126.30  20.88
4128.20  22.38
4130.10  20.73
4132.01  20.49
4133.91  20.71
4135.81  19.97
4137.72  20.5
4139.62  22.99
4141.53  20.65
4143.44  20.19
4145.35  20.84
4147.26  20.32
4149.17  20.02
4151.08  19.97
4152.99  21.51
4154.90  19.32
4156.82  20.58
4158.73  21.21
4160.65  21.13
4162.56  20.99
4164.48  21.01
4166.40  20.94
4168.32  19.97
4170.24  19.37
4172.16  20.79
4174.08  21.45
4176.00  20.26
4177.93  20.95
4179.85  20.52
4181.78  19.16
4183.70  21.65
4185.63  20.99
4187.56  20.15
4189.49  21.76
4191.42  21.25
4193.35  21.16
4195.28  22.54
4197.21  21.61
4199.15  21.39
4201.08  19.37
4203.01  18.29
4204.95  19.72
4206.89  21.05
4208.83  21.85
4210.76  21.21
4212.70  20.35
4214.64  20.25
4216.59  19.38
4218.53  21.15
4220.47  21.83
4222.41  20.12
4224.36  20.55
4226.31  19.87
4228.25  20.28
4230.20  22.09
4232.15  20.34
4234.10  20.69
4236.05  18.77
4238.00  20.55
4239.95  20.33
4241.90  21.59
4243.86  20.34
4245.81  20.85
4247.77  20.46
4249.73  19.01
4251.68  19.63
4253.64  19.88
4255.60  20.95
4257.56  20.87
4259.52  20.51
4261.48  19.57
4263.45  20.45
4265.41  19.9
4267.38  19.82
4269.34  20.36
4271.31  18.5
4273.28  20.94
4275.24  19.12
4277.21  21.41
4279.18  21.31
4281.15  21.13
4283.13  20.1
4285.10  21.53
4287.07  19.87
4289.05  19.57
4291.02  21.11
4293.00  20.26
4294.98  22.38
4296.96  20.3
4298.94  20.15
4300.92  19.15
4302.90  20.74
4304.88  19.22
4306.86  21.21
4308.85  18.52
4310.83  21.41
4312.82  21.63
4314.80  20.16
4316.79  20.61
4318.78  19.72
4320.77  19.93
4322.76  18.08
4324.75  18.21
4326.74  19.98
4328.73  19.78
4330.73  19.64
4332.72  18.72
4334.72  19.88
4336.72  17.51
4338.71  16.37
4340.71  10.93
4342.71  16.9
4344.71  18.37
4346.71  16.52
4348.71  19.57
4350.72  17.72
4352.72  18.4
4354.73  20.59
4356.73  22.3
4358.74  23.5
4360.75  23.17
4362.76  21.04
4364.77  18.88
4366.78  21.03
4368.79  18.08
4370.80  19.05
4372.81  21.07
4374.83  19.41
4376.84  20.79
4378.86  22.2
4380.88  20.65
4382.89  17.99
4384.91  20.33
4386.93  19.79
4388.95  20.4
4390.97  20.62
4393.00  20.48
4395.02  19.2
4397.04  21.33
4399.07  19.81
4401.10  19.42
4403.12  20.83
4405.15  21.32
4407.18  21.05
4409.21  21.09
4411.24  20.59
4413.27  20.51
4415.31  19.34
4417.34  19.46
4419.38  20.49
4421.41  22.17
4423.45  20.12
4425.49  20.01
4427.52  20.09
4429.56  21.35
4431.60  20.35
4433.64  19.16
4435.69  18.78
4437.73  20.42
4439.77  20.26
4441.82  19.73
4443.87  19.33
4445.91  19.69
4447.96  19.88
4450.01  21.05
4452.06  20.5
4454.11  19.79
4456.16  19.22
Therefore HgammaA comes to 3.0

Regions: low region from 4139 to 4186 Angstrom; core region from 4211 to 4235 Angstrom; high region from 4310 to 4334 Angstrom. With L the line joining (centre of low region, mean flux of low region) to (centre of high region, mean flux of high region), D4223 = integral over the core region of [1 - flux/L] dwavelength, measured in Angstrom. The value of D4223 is -0.3 Angstrom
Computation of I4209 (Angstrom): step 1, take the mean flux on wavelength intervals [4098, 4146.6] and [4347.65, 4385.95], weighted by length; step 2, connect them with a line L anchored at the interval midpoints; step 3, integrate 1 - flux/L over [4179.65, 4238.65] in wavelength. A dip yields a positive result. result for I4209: -2.1 Angstrom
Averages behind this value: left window 19.7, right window 20.3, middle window 20.6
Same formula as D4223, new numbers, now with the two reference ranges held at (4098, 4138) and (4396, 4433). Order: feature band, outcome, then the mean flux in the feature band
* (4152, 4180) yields -1.53 Angstrom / 20.7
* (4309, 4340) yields 1.29 Angstrom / 19.3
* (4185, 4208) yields -1.25 Angstrom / 20.8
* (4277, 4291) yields -0.46 Angstrom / 20.7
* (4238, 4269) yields -0.58 Angstrom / 20.3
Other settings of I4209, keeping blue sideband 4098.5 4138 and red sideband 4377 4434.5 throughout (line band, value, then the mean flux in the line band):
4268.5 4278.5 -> -0.1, 20.1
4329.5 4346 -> 2.3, 17.3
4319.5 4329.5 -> 0.5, 19.2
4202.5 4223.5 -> -0.8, 20.5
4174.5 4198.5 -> -1.6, 21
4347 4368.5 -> -0.2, 20.4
